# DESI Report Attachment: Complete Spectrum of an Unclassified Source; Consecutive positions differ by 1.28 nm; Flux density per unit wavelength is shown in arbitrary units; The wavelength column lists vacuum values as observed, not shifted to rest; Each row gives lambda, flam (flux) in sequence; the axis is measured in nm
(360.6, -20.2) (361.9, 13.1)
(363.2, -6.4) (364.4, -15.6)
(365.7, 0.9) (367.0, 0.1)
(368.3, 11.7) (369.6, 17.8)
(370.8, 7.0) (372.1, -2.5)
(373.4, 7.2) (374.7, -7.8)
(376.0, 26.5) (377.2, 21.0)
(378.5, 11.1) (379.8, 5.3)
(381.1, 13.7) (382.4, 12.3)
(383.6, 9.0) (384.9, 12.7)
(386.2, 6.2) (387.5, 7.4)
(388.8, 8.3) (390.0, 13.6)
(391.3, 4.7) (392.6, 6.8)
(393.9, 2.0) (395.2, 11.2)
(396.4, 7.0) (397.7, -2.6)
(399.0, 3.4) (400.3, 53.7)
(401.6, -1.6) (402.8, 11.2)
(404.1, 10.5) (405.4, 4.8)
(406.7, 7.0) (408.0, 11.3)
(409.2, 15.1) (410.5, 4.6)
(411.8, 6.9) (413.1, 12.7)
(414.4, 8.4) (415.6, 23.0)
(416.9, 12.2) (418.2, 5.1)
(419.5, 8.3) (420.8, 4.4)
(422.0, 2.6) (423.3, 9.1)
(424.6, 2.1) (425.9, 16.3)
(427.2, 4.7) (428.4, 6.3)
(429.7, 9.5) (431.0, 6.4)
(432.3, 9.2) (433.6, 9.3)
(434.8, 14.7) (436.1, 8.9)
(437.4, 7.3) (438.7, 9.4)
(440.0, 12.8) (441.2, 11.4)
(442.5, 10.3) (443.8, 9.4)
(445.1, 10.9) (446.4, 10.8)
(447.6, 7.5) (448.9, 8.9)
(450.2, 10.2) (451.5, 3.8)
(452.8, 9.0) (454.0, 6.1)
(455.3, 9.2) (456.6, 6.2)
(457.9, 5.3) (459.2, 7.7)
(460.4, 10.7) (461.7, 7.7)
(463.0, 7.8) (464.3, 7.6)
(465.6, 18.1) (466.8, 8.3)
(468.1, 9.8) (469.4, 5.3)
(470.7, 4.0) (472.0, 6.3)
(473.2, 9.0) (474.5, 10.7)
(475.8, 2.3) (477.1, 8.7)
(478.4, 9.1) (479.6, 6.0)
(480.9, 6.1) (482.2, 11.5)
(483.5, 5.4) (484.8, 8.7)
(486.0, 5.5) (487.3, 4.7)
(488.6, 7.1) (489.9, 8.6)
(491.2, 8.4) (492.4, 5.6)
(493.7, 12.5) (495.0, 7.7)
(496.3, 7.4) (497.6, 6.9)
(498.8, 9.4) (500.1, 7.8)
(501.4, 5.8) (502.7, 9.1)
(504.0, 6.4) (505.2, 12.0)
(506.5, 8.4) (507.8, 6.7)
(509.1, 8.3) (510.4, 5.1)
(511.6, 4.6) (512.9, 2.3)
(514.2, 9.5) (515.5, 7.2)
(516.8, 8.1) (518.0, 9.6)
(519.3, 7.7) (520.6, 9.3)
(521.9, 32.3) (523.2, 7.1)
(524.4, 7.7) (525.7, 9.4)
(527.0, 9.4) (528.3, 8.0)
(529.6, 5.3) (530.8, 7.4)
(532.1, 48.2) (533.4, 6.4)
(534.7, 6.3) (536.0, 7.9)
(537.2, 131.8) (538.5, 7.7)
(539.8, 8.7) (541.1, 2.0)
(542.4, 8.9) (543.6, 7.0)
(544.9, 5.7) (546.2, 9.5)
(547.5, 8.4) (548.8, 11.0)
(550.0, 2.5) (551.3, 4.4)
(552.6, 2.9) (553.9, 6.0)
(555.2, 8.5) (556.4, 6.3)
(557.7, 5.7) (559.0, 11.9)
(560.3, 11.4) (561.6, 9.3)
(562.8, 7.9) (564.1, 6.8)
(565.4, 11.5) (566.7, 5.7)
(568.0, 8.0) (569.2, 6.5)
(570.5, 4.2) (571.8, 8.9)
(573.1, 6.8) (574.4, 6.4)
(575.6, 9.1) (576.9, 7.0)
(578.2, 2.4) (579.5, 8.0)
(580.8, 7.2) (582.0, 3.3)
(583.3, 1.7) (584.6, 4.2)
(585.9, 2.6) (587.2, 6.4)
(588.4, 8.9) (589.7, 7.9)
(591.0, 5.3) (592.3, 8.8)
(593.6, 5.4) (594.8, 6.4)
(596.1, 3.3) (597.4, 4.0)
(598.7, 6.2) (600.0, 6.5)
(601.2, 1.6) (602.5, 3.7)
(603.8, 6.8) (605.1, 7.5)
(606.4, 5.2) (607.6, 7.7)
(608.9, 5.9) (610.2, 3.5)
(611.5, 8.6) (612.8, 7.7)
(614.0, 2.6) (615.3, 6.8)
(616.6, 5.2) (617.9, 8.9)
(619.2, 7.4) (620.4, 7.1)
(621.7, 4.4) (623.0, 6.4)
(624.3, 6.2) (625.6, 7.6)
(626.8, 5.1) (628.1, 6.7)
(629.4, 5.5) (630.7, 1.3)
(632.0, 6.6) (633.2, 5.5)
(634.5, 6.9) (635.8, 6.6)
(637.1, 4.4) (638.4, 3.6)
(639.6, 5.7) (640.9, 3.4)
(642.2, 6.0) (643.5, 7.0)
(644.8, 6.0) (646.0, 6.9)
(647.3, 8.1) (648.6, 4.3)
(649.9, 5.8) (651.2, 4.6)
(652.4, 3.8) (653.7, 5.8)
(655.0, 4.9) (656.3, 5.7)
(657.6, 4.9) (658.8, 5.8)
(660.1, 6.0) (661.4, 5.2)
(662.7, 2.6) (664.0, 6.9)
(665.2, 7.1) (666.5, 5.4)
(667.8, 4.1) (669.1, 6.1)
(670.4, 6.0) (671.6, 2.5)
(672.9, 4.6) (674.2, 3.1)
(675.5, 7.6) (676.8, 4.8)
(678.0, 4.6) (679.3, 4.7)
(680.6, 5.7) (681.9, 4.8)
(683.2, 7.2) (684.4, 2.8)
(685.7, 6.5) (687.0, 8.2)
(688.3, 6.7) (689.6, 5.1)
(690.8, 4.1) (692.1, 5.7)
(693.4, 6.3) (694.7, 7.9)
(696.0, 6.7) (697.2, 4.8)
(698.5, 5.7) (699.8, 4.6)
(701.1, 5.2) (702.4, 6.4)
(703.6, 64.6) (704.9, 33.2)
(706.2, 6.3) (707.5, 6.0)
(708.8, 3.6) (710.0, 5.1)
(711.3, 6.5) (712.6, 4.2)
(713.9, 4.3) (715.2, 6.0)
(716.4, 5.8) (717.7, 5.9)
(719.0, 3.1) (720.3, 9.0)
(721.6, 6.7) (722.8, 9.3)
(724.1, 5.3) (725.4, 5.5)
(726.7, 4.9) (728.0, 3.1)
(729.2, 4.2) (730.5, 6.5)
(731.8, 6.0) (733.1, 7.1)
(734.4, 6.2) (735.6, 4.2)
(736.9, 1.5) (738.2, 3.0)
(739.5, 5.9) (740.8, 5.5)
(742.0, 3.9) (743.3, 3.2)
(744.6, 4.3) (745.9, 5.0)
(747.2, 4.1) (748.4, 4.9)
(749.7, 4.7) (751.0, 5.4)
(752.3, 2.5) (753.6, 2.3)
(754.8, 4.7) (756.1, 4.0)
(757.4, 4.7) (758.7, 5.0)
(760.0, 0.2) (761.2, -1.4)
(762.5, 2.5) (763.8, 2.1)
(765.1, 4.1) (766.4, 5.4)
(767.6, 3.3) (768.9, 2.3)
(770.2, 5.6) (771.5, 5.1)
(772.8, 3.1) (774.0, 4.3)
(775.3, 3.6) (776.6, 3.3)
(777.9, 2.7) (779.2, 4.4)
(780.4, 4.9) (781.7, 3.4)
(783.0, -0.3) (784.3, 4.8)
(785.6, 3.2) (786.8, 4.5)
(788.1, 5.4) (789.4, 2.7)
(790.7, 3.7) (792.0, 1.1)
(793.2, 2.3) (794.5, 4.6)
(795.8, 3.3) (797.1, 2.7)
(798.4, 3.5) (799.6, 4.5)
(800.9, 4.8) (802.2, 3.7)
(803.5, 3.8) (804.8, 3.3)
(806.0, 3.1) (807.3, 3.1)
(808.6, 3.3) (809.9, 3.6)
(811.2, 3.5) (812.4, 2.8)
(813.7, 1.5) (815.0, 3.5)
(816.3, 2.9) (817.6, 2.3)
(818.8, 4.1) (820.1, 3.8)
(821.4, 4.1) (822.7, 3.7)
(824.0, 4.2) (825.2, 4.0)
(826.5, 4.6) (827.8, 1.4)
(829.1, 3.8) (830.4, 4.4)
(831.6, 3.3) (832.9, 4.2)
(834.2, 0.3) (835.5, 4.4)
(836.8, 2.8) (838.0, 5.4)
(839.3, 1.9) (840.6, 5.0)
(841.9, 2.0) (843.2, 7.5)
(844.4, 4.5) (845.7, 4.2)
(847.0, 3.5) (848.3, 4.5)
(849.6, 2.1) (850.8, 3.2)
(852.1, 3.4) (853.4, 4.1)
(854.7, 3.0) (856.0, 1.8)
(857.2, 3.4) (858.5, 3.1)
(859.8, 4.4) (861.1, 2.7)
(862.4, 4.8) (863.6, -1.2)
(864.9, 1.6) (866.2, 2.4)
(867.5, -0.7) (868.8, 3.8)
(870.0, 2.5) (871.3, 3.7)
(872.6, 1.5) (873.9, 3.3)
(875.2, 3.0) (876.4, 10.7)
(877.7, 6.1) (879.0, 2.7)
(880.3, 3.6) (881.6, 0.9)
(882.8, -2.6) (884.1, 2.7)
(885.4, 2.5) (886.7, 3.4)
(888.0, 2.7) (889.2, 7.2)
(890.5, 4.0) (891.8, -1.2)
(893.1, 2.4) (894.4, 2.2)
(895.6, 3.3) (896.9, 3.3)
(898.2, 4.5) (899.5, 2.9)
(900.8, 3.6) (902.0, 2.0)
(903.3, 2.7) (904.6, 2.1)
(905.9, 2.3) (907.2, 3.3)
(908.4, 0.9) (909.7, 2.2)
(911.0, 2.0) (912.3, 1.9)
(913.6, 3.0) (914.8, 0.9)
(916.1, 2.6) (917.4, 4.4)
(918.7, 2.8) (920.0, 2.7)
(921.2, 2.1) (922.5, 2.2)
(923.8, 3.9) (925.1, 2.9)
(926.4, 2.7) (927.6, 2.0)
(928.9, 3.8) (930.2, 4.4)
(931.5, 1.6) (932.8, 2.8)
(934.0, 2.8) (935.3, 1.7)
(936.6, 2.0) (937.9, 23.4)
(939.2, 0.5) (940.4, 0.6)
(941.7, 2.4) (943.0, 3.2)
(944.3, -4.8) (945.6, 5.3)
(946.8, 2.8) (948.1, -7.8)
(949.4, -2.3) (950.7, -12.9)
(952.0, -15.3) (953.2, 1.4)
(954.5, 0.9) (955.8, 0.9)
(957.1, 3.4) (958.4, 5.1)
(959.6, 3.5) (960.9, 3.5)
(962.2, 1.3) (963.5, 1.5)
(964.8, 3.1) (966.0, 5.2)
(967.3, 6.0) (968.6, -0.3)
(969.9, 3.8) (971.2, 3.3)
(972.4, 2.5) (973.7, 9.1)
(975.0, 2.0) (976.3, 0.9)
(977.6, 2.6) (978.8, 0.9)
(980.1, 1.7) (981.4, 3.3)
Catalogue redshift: 0.073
